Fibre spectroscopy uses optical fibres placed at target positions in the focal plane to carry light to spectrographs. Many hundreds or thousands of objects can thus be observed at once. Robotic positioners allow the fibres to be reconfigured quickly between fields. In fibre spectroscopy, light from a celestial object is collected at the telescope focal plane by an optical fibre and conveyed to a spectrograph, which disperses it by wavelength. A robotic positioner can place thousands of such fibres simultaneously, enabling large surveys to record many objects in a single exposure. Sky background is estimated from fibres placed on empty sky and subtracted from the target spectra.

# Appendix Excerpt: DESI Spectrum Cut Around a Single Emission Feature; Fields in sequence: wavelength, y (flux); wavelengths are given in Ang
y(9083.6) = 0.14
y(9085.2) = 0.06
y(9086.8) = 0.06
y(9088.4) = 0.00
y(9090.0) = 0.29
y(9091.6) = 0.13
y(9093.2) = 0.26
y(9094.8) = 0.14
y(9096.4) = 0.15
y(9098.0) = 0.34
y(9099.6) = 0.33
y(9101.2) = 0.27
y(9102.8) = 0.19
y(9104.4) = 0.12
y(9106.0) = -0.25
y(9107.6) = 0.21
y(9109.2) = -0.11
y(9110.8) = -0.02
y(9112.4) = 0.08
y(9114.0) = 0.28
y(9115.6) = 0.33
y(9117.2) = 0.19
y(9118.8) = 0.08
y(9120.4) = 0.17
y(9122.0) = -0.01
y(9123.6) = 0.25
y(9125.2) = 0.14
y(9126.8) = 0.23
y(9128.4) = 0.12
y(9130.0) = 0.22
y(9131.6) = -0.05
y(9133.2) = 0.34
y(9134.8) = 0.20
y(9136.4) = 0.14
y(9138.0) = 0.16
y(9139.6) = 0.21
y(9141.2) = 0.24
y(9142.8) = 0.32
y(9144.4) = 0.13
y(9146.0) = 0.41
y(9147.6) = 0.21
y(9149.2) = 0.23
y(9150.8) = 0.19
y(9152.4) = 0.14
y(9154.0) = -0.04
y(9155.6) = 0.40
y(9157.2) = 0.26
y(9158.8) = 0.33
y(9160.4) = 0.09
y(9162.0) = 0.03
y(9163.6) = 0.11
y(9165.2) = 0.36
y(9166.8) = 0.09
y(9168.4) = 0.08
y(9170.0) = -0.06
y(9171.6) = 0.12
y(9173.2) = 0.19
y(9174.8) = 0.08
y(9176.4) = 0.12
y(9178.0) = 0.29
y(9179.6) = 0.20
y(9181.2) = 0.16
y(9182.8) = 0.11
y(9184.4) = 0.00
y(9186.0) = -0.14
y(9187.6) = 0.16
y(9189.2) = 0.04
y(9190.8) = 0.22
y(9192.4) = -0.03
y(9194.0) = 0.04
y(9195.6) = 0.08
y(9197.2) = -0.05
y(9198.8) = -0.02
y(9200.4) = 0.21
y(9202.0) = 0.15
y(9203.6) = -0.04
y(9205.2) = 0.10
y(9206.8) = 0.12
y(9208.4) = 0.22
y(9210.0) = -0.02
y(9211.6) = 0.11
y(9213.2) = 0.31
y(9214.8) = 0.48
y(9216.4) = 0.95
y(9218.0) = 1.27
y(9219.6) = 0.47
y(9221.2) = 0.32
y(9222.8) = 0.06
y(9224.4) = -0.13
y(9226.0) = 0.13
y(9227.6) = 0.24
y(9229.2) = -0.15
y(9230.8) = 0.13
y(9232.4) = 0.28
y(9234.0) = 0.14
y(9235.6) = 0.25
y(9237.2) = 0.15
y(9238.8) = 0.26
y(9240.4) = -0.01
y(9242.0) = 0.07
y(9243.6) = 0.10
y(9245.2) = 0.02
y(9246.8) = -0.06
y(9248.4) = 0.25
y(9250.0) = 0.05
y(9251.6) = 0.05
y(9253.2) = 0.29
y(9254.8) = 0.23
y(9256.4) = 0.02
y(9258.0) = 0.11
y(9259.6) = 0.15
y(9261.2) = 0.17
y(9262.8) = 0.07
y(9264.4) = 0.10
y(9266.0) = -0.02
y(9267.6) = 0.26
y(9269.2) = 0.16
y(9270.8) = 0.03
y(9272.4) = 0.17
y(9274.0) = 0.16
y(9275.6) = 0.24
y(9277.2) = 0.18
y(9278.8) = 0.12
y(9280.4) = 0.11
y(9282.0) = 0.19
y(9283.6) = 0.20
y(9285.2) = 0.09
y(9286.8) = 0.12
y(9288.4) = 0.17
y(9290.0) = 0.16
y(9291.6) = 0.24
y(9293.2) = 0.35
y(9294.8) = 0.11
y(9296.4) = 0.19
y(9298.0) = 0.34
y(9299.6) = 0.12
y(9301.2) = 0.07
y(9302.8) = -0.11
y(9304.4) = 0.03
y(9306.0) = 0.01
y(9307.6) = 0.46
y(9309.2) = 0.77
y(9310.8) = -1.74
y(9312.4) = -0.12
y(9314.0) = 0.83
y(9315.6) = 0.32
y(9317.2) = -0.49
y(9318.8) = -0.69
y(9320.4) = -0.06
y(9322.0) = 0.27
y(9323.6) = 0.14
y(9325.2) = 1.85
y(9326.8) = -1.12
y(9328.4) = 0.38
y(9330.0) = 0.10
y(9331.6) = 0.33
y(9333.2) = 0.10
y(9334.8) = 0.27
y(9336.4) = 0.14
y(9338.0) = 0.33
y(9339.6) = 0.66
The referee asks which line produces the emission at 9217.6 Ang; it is H-beta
